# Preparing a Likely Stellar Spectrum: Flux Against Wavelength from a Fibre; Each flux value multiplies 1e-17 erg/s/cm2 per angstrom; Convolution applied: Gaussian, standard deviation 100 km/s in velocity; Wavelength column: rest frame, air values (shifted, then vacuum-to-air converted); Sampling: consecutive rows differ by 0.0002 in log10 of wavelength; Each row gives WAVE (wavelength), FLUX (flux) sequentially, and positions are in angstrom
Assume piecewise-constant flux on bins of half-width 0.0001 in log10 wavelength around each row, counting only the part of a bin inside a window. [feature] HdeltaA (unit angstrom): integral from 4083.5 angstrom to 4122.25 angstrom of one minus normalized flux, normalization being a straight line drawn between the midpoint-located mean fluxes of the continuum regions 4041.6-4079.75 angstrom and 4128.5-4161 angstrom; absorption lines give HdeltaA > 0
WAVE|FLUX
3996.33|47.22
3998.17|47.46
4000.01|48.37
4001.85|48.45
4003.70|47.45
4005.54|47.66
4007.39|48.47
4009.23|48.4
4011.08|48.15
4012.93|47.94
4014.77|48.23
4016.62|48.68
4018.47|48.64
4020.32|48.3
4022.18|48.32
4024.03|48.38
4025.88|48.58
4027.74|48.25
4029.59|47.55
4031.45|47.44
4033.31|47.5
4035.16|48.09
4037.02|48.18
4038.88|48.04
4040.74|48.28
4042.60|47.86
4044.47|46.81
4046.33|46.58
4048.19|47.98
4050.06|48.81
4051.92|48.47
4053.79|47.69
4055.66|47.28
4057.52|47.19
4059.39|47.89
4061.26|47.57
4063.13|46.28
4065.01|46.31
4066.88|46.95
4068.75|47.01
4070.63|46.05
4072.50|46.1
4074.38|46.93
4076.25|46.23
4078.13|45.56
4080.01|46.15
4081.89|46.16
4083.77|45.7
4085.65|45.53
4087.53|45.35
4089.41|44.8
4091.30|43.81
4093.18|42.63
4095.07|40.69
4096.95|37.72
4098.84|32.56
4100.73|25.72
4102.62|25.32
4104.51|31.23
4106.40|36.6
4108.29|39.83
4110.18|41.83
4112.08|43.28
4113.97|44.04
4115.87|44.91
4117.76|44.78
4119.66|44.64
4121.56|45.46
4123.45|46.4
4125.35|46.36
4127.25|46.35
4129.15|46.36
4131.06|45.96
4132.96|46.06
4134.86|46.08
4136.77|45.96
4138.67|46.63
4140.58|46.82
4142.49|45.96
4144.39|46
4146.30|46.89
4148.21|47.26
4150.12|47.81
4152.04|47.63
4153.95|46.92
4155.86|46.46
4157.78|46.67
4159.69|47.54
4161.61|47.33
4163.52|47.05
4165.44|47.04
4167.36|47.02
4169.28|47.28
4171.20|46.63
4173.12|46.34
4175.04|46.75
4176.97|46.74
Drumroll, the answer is 5.52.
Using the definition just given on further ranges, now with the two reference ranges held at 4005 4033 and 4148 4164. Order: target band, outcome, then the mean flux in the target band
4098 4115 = 4.24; 35.7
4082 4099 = 1.76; 42.7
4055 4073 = 0.37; 46.9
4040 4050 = 0.08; 47.6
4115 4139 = 0.80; 45.8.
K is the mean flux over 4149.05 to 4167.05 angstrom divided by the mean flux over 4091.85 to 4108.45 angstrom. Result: 1.36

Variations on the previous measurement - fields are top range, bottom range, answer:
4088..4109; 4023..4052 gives 0.76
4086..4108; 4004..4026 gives 0.77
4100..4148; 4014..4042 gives 0.89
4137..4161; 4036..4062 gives 0.98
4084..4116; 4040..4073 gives 0.83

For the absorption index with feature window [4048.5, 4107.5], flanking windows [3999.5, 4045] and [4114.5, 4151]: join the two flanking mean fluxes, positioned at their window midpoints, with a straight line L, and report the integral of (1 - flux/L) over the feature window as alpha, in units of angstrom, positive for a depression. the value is 4.8 angstrom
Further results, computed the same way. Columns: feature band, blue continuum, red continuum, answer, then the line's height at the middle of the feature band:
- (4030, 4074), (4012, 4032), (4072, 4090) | -0.3 angstrom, 47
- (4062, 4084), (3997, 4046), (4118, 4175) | 0.5 angstrom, 47.4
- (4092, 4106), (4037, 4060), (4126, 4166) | 3.9 angstrom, 47.2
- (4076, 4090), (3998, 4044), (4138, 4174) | 0.6 angstrom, 47.6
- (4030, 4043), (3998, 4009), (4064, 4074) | -0.2 angstrom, 47.3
